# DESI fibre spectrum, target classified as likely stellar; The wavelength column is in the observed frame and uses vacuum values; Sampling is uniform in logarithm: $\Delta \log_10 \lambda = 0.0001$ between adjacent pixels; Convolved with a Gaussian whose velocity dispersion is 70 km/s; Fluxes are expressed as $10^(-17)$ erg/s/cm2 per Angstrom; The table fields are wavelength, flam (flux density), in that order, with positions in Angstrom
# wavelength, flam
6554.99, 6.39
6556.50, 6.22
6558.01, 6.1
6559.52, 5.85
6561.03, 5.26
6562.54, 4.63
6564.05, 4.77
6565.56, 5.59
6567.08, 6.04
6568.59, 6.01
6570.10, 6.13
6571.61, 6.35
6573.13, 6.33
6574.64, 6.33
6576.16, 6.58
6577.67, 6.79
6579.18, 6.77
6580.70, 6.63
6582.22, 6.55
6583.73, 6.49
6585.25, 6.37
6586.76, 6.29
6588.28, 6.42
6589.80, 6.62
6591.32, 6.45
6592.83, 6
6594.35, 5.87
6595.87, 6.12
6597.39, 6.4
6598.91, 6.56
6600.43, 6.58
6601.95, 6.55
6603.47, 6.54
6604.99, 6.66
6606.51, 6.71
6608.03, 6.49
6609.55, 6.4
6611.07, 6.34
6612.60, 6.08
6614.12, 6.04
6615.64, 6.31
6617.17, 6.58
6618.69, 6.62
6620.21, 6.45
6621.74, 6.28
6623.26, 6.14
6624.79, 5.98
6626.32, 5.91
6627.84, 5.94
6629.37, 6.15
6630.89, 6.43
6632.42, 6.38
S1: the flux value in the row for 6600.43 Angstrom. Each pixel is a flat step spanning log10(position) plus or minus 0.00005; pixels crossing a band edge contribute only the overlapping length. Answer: 6.58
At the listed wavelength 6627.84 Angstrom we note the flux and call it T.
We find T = 5.94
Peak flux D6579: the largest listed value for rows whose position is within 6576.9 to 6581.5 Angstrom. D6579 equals 6.79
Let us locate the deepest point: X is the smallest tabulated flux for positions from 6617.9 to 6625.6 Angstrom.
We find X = 5.98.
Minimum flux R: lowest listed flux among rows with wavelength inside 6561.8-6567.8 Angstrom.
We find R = 4.63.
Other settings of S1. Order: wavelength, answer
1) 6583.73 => 6.49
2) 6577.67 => 6.79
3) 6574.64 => 6.33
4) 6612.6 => 6.08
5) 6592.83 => 6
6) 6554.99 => 6.39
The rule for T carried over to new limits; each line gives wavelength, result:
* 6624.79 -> 5.98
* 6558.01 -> 6.1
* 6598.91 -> 6.56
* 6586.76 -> 6.29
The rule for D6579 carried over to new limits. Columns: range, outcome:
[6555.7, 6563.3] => 6.22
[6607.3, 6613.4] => 6.49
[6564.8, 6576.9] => 6.58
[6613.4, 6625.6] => 6.62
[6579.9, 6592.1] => 6.63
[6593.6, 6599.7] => 6.56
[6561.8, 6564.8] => 4.77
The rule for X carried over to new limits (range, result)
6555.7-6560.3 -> 5.85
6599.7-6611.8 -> 6.34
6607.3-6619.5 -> 6.04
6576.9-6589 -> 6.29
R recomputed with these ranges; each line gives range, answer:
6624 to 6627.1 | 5.91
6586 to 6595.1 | 5.87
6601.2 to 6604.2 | 6.54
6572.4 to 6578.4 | 6.33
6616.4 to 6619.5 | 6.58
